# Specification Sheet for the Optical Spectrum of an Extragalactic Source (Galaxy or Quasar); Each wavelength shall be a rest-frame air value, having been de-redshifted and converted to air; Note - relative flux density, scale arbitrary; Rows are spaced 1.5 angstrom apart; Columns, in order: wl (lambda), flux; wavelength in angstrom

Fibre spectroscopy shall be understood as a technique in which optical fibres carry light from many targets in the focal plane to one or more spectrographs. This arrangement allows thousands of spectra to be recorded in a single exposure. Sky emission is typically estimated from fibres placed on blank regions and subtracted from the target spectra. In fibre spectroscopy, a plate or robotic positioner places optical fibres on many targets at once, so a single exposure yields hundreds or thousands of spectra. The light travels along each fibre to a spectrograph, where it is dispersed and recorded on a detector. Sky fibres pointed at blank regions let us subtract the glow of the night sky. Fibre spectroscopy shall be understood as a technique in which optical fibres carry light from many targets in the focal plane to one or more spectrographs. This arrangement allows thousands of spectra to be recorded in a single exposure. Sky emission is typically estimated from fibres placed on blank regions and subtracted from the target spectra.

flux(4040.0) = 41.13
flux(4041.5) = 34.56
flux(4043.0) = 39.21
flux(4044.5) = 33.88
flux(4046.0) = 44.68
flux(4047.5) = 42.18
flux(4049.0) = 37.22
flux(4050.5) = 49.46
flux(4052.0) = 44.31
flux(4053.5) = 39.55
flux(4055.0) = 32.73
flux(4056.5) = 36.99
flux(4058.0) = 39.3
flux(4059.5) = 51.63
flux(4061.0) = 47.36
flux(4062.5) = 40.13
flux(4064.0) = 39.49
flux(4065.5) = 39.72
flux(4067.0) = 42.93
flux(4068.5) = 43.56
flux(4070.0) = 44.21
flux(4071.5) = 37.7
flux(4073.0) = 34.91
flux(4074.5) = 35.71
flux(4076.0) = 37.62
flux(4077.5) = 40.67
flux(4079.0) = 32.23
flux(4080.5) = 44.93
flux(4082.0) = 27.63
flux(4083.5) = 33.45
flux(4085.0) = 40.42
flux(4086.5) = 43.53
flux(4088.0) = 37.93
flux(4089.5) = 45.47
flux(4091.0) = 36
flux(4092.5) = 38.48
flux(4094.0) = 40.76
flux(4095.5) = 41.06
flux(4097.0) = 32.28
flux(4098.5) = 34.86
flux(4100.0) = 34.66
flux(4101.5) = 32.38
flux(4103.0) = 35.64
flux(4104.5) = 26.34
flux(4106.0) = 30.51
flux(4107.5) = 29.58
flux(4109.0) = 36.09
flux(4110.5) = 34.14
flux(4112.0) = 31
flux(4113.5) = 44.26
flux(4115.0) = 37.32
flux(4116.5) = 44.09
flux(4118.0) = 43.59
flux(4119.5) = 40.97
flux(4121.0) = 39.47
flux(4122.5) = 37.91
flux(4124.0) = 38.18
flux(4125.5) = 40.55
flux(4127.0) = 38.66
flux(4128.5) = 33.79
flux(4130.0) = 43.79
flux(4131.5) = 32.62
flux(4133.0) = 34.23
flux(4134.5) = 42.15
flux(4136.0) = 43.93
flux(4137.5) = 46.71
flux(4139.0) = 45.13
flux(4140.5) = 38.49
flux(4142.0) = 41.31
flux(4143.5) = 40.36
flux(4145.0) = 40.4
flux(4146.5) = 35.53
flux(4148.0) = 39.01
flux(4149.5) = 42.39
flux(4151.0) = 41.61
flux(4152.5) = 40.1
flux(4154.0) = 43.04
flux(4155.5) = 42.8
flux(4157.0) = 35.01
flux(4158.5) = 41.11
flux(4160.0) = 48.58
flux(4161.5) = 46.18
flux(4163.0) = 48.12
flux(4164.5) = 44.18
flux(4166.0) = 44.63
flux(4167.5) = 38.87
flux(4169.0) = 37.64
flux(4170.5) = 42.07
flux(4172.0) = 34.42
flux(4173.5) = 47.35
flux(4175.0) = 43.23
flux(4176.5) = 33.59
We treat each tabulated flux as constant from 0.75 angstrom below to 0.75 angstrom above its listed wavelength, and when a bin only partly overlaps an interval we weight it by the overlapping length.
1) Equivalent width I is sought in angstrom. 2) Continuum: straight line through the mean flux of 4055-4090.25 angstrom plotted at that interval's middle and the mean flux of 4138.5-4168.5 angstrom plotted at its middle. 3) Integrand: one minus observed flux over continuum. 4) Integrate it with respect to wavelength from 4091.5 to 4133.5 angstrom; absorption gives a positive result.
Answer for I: 4.2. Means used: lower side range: 39.7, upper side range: 41.8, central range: 36.7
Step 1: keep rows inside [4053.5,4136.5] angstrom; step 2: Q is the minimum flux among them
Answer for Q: 26.34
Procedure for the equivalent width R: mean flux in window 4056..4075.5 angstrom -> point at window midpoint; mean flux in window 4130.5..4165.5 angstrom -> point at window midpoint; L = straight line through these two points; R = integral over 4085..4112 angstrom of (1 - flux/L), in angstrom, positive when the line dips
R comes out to 3.5 angstrom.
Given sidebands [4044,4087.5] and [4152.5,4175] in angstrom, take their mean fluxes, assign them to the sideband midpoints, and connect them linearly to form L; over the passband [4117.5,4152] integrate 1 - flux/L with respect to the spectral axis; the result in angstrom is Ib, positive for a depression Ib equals 1.4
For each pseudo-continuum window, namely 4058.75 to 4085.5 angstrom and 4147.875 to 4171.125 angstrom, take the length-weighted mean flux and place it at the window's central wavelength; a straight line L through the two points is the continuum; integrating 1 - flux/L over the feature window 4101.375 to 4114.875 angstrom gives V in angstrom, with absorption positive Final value 2.4 angstrom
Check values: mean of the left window 39.7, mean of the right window 42.3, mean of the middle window 33.6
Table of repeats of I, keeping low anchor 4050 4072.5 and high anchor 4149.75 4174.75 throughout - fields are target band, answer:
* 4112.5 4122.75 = 0.26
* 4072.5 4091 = 1.78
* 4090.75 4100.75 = 1.20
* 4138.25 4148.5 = 0.51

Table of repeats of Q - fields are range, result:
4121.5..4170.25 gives 32.62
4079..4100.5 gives 27.63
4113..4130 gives 33.79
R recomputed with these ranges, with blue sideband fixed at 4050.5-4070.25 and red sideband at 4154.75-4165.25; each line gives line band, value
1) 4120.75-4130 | 0.99 angstrom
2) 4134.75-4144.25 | 0.16 angstrom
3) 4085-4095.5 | 0.50 angstrom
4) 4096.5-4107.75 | 2.78 angstrom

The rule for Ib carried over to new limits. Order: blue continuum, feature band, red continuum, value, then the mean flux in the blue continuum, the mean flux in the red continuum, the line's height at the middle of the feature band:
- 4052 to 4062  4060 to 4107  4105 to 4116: 0.40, 41.5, 34.7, 38.1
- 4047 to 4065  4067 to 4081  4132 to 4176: 0.83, 41.7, 41.6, 41.6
